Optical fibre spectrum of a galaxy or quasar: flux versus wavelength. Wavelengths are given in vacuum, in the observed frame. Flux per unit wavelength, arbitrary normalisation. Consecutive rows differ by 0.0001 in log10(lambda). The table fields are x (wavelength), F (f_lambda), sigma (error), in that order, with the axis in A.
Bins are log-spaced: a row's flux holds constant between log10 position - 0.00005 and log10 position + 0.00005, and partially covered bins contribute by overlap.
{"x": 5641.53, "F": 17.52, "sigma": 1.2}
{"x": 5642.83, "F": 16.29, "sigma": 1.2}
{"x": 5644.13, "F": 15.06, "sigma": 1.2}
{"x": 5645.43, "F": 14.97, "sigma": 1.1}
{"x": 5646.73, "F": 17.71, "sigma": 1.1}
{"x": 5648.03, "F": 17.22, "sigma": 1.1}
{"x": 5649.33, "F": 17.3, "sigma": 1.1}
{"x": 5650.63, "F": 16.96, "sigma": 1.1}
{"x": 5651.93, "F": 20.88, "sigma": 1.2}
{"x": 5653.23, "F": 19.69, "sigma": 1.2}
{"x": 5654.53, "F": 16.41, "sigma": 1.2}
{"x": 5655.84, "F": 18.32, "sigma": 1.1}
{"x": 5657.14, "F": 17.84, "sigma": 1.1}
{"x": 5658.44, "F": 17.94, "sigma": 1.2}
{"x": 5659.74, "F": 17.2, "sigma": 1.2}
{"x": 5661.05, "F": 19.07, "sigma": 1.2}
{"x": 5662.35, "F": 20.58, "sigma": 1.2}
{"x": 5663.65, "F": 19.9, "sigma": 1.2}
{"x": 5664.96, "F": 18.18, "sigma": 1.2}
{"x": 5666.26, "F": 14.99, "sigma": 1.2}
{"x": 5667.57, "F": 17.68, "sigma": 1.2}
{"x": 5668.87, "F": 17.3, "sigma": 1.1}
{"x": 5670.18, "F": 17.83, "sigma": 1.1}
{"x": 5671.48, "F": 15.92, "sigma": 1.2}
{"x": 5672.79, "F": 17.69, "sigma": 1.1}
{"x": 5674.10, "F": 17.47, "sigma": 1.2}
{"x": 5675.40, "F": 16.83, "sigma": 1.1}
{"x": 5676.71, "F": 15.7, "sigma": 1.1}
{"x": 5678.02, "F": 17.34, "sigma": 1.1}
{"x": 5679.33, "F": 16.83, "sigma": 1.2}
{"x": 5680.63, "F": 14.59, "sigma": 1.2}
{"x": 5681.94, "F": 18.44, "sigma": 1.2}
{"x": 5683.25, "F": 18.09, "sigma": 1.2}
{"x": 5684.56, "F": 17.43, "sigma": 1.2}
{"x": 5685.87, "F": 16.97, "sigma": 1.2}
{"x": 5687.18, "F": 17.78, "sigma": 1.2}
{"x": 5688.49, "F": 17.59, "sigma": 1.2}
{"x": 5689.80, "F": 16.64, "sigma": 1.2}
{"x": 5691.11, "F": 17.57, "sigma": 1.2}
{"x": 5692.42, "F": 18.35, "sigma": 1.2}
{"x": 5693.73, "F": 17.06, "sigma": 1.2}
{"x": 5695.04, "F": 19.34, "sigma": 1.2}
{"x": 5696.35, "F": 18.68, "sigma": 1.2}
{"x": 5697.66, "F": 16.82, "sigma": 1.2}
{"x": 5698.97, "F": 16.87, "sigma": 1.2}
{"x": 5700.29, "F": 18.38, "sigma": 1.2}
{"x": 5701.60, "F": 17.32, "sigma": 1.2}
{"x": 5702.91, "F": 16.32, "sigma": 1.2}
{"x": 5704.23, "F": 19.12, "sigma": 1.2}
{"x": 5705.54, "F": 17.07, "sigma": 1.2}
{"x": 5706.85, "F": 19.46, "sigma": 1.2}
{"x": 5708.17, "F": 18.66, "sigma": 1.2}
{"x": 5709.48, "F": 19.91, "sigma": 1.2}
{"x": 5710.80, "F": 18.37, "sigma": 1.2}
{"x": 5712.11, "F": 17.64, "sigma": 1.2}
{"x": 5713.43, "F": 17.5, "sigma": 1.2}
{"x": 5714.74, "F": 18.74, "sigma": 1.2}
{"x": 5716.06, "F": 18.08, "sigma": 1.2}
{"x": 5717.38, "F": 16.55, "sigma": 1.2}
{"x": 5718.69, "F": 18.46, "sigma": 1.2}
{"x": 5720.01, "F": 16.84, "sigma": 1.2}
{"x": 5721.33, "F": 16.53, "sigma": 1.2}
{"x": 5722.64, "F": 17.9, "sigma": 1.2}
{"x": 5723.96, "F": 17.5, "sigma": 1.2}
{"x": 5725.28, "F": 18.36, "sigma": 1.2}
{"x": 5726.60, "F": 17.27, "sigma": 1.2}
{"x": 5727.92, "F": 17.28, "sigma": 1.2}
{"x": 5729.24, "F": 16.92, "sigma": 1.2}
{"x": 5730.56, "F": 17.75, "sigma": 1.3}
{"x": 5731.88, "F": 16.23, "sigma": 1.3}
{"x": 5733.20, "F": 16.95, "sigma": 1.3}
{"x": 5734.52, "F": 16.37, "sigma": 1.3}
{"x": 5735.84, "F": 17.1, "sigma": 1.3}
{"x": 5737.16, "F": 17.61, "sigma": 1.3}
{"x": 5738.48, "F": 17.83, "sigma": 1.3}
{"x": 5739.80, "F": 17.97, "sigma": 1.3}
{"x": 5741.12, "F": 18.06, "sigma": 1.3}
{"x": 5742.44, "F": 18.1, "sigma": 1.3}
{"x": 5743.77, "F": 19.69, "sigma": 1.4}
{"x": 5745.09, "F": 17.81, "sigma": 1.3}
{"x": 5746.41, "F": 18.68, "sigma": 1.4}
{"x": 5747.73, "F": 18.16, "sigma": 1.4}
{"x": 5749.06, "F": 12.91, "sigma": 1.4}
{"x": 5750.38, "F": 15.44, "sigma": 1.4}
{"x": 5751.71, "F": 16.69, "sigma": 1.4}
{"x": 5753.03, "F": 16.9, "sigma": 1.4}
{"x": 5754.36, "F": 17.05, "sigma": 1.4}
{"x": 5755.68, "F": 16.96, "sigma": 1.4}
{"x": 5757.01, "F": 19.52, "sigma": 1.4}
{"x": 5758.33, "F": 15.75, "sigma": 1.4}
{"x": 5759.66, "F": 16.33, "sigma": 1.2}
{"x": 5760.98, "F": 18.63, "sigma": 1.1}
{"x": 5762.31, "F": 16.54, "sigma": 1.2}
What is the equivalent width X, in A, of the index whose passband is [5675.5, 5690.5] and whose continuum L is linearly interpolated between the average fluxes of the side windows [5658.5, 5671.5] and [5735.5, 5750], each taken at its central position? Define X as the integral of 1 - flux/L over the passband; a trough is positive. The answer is 0.72 A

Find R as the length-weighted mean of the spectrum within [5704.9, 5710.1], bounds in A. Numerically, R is 18.8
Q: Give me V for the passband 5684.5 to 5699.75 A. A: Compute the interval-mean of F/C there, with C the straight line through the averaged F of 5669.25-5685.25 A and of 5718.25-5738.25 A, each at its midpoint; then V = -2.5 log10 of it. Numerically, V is -0.032 mag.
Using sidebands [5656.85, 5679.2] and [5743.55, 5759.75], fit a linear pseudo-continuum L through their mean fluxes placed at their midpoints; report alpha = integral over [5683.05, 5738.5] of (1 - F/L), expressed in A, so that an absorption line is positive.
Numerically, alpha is -1.1 A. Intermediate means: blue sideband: 17.6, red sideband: 17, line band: 17.6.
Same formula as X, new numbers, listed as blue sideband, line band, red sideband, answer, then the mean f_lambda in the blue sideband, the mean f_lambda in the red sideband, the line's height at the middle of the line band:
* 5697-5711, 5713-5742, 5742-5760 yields 0.2 A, 18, 17.1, 17.6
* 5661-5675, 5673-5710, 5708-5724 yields 0.5 A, 17.8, 17.9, 17.9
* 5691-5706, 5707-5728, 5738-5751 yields -0.3 A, 17.8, 17.5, 17.6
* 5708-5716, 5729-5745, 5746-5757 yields -0.2 A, 18.4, 16.7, 17.3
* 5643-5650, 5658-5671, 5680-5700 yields -0.9 A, 16.4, 17.5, 16.9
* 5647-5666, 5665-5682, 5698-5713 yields 1.3 A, 18.3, 18.1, 18.2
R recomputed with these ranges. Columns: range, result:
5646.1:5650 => 17.4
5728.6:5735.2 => 16.8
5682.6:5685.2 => 17.8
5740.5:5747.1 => 18.5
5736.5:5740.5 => 17.8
